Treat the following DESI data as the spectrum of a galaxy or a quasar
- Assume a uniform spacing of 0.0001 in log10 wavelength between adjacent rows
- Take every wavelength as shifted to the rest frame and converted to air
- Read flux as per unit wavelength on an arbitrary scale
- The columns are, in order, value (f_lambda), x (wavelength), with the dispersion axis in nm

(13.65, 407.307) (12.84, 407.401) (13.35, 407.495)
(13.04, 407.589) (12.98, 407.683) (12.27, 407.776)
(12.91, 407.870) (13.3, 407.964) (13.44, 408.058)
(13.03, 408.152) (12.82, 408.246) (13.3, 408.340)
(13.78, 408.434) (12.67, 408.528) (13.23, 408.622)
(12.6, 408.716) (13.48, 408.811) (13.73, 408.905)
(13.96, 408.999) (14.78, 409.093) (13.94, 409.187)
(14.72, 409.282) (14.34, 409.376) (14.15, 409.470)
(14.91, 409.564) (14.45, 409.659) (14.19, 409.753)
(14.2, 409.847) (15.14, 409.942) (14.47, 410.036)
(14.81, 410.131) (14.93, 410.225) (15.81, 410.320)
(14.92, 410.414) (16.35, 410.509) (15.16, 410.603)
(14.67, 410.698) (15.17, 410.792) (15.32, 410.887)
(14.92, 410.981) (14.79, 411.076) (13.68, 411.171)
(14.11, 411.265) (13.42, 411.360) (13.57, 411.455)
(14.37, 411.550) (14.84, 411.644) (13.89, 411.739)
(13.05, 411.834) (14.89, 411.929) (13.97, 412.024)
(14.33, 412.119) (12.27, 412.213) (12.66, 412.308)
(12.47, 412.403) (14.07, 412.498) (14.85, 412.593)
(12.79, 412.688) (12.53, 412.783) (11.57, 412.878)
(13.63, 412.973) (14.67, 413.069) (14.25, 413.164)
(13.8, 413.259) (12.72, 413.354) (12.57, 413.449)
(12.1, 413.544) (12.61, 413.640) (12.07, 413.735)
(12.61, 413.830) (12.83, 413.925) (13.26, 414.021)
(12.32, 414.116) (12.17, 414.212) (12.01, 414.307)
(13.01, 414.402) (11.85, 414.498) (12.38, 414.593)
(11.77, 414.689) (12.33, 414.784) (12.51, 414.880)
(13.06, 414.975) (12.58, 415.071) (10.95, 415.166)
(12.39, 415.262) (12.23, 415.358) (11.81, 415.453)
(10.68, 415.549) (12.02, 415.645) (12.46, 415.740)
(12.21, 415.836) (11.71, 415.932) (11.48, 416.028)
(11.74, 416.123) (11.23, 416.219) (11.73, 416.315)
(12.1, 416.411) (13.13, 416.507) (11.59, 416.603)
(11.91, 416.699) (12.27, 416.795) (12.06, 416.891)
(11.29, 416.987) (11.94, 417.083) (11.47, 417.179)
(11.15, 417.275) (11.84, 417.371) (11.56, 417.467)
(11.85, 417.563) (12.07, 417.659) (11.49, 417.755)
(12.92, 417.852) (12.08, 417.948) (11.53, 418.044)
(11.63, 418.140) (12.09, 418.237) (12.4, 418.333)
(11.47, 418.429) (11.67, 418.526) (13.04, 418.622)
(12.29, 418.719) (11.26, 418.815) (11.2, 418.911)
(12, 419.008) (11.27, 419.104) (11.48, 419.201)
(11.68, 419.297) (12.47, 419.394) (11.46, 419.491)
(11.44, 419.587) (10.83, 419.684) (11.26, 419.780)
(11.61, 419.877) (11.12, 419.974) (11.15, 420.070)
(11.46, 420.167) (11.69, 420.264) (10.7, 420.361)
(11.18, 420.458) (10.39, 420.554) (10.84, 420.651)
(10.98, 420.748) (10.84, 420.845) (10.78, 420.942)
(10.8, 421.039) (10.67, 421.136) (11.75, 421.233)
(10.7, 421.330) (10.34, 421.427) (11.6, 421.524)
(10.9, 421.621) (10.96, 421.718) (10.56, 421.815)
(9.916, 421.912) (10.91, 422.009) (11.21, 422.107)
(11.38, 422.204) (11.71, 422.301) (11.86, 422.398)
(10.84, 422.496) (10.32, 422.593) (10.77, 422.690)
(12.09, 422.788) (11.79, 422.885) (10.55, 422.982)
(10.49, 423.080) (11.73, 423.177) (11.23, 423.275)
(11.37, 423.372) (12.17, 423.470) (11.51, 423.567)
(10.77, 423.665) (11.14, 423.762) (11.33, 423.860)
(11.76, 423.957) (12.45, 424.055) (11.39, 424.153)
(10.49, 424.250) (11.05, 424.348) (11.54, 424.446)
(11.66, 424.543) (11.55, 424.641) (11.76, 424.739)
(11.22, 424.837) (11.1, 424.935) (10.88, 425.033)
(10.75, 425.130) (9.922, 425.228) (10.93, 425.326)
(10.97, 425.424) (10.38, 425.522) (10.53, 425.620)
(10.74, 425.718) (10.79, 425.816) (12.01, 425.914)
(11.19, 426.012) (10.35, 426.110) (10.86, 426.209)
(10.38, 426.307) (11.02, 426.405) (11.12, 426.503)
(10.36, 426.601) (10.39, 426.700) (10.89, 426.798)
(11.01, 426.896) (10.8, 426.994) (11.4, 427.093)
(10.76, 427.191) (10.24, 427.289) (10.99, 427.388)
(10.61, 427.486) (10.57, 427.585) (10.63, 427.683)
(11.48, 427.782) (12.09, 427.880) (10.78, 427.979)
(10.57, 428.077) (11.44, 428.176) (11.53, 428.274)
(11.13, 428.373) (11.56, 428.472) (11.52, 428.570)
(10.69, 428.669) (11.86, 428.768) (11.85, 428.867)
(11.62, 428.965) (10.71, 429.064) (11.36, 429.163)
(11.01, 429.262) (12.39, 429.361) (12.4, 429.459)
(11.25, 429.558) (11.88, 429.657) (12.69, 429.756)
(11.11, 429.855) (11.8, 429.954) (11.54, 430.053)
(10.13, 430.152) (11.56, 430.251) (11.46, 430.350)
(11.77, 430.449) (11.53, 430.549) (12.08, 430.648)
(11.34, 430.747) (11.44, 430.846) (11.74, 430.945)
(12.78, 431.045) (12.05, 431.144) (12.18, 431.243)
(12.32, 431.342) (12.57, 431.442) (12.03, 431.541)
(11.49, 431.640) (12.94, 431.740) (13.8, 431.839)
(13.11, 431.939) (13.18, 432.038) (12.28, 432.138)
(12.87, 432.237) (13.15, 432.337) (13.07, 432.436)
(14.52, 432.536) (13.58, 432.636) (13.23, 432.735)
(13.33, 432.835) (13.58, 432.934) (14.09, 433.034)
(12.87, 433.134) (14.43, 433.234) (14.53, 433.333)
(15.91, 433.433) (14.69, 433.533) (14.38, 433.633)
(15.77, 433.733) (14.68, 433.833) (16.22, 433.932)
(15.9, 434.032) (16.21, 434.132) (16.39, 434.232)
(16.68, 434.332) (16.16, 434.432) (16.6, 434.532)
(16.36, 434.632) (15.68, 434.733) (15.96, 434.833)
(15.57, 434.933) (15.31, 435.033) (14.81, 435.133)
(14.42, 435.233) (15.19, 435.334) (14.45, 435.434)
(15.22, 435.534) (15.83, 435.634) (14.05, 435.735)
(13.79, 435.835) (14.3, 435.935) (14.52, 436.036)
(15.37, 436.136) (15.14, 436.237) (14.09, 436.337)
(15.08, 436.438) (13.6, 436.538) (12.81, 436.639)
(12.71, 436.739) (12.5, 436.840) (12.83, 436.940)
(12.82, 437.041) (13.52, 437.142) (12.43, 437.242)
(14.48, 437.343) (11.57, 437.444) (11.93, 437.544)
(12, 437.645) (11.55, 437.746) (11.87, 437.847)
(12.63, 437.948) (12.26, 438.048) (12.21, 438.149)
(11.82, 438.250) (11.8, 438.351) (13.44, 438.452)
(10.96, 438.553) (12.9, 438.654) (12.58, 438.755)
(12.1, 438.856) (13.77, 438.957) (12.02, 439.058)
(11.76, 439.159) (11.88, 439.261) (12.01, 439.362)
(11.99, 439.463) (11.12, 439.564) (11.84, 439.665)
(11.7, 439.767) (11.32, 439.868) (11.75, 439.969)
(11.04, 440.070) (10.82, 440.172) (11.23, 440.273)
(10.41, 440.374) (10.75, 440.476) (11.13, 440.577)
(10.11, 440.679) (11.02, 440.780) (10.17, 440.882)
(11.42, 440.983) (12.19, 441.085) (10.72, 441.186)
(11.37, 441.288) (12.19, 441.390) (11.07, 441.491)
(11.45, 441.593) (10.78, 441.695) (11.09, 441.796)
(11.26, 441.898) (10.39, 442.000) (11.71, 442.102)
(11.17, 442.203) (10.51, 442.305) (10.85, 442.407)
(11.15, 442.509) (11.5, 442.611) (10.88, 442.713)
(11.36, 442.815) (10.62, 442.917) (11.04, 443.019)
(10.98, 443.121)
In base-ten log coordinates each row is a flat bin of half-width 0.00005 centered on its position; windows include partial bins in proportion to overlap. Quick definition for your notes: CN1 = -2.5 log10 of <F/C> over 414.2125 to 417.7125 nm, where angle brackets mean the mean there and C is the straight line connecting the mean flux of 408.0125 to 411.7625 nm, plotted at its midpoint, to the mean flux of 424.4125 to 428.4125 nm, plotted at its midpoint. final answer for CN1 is 0.094 mag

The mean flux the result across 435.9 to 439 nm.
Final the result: 12.9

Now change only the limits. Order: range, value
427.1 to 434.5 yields 12.6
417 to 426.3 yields 11.3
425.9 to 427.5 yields 10.8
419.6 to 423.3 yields 11.1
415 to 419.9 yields 11.8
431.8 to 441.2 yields 13.3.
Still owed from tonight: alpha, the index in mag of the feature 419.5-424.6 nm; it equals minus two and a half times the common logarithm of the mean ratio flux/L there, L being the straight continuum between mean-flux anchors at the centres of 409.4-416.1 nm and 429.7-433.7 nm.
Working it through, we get 0.17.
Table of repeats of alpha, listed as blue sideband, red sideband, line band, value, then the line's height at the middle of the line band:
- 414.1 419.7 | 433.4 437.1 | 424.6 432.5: 0.20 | 13.8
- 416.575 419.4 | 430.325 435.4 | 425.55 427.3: 0.20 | 13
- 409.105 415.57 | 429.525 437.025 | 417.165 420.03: 0.16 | 13.6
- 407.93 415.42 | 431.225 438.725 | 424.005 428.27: 0.24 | 13.7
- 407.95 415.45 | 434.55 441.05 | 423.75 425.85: 0.19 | 13.2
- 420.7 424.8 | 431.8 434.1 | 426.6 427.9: 0.15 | 12.5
